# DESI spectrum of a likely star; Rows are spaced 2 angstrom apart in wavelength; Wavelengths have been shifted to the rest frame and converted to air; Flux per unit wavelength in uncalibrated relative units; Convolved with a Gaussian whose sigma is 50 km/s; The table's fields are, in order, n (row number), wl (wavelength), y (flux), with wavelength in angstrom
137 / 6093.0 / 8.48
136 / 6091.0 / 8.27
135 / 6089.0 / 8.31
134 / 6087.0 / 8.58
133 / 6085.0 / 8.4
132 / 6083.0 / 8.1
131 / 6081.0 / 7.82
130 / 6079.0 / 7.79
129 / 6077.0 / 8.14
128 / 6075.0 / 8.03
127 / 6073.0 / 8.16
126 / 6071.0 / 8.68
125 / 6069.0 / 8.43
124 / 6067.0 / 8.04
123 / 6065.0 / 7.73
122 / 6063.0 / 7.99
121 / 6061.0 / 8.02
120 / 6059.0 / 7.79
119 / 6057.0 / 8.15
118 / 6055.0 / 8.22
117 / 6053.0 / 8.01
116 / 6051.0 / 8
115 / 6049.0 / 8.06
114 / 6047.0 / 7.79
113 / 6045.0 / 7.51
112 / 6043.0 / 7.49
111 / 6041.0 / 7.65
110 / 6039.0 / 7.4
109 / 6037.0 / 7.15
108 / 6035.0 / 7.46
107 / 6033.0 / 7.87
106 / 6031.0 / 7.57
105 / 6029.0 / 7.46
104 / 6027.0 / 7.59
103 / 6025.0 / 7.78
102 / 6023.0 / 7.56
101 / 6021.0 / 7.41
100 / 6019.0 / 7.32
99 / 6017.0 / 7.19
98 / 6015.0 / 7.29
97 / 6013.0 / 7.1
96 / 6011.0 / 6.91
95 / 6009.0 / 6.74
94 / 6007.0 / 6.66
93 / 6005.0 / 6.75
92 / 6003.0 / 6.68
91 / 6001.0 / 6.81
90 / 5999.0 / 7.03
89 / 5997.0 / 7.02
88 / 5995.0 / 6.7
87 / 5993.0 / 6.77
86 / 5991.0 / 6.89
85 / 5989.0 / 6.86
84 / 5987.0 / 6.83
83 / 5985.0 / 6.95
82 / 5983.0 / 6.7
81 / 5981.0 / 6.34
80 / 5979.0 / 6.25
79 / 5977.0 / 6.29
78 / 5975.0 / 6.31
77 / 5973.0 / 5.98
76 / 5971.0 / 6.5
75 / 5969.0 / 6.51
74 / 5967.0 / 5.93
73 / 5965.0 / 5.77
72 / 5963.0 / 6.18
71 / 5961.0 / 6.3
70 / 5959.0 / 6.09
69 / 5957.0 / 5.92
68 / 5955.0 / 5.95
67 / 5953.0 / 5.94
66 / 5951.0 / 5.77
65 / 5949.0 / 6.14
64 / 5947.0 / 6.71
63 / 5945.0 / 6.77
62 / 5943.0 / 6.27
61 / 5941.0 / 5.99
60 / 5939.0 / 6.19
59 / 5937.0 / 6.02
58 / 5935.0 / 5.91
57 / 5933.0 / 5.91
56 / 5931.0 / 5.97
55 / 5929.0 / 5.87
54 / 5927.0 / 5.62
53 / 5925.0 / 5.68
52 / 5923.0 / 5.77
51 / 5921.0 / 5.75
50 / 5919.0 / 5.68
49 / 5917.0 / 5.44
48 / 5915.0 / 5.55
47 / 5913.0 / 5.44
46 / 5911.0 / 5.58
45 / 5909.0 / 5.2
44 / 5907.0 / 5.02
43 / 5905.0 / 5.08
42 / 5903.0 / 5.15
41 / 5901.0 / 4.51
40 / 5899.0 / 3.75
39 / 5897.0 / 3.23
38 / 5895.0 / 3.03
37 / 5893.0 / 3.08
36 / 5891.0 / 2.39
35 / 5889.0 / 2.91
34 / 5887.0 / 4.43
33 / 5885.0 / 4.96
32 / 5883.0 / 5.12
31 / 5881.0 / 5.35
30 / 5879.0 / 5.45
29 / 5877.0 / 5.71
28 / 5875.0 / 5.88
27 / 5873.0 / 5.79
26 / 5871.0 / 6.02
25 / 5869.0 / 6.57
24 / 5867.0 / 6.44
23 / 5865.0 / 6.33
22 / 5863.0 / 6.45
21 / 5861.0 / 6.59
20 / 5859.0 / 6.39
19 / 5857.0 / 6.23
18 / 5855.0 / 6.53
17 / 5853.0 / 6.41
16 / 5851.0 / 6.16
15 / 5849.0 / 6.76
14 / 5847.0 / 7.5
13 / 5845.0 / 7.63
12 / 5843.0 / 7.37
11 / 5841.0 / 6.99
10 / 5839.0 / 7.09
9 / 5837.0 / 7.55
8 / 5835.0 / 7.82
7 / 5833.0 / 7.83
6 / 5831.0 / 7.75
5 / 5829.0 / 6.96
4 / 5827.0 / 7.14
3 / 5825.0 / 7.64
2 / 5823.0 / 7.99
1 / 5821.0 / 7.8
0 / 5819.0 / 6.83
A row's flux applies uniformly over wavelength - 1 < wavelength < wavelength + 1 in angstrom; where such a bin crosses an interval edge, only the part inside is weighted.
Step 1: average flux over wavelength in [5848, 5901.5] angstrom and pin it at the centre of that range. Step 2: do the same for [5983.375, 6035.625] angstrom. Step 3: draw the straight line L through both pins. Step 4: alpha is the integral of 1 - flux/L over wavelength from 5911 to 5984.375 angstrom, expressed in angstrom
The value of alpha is 2.8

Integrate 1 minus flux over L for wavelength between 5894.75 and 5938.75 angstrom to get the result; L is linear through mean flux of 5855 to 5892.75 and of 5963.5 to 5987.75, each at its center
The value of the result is 4.3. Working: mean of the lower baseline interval 5.48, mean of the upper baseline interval 6.35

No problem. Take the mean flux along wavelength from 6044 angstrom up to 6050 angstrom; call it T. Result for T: 7.79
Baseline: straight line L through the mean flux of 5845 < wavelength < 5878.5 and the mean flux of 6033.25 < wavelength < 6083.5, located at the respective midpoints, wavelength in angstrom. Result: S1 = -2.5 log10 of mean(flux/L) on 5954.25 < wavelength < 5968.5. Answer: 0.184 mag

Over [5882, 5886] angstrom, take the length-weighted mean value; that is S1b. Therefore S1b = 5.04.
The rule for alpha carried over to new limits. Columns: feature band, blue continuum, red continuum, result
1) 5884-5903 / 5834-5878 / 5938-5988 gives 8.3 angstrom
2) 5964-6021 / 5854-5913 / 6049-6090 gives 1.6 angstrom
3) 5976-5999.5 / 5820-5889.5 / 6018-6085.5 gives 2.2 angstrom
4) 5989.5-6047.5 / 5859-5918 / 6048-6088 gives 0.4 angstrom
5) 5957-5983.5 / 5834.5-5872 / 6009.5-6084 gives 4.1 angstrom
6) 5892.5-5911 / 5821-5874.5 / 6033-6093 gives 7.4 angstrom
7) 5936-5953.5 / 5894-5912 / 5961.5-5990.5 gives -2.0 angstrom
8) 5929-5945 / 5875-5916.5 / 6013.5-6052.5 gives -1.7 angstrom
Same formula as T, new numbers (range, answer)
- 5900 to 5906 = 4.91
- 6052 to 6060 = 8.04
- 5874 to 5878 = 5.79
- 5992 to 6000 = 6.88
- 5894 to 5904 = 3.93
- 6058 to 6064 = 7.93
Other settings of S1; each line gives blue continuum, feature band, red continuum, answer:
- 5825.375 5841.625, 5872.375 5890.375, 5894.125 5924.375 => 0.178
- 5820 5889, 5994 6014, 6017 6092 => 0.106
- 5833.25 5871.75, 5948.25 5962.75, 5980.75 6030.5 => 0.157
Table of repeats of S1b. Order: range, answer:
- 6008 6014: 6.92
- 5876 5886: 5.32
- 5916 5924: 5.66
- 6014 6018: 7.24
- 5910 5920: 5.54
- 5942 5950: 6.47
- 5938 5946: 6.3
